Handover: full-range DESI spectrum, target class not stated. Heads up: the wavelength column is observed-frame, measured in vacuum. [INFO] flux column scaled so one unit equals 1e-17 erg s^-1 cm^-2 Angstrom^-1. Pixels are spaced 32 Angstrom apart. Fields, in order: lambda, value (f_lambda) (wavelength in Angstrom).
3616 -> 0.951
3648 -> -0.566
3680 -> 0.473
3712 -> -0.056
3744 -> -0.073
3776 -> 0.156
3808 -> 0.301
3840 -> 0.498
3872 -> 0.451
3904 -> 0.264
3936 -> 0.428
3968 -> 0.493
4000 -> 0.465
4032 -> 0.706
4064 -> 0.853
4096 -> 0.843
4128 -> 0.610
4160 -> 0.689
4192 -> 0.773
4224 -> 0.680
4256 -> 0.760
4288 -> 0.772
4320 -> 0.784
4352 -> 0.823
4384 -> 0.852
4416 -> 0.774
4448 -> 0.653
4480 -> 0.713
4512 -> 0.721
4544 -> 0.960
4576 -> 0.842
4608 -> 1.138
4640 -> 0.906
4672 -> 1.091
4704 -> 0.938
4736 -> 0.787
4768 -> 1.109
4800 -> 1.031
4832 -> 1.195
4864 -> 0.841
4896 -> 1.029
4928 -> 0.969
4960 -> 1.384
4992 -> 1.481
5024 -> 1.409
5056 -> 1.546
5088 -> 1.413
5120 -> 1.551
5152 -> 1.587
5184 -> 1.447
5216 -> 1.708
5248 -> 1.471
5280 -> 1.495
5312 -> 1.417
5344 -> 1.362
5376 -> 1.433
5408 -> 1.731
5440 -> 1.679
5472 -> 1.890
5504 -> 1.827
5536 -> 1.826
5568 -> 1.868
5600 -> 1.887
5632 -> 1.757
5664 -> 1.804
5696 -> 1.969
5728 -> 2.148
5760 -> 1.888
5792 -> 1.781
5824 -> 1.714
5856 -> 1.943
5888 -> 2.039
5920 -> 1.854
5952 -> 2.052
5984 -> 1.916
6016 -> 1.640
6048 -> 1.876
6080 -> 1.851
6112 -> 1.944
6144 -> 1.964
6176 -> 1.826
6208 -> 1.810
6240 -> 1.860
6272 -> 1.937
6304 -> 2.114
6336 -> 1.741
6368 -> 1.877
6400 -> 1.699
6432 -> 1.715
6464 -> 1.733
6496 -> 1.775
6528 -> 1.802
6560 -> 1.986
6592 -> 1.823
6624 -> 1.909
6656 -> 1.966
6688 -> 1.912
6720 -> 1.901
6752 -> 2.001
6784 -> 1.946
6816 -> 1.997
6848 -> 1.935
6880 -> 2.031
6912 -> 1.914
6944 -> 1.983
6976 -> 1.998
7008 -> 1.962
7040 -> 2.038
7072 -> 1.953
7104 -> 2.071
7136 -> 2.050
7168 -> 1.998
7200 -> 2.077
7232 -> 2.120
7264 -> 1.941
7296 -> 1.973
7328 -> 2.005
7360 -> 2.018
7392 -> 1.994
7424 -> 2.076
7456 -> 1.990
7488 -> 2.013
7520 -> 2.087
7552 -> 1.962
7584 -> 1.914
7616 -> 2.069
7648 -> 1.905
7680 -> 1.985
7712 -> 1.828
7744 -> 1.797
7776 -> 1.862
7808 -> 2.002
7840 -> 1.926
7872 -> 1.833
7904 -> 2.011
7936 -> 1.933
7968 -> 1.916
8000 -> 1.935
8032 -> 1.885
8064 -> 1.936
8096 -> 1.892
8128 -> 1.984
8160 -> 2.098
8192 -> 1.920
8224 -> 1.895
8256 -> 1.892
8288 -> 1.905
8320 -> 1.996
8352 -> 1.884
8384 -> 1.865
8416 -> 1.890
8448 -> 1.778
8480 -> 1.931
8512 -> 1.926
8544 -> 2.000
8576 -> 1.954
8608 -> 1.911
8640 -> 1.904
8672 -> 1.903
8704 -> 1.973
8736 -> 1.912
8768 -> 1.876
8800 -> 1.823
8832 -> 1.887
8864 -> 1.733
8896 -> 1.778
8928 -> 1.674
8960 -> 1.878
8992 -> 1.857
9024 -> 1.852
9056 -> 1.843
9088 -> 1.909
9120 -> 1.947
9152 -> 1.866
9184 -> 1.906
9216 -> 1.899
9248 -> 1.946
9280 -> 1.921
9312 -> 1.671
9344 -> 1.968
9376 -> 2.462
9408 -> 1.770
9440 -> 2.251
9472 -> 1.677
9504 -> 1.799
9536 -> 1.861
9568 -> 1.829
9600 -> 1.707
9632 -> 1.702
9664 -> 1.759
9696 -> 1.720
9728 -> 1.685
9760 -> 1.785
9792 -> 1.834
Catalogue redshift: 0.24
